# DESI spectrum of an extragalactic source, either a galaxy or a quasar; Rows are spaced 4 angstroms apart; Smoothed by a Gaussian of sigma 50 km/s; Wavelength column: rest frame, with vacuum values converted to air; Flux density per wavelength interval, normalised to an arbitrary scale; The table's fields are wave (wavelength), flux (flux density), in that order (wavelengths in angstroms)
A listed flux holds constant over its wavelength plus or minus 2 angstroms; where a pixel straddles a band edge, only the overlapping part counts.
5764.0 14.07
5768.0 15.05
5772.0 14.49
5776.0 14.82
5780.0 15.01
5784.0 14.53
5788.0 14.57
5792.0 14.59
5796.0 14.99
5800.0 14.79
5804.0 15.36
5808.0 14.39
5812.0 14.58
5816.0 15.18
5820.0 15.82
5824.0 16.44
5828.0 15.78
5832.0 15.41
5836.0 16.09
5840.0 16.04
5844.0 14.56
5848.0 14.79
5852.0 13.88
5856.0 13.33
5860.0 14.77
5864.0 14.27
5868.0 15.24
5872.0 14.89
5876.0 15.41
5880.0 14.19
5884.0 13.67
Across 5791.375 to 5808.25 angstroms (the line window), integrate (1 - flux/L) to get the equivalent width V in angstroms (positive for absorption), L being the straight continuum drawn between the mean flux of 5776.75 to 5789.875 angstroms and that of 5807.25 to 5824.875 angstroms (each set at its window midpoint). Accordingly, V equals 0.1 angstroms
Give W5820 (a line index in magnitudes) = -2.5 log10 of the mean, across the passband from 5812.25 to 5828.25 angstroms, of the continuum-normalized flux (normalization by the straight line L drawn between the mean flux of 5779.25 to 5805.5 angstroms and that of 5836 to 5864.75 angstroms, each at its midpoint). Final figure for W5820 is -0.07 mag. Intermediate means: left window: 14.8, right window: 14.6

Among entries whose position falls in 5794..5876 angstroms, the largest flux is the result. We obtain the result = 16.44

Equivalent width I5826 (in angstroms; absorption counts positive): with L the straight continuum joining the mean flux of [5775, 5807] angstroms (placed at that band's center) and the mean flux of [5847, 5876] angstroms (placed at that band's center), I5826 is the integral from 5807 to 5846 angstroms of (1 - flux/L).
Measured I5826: -2.11 angstroms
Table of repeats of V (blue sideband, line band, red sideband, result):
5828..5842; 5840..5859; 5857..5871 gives 1.1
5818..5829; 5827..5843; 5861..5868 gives -0.1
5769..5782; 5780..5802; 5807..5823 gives 0.3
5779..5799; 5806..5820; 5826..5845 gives 0.3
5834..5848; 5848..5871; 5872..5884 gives 1.0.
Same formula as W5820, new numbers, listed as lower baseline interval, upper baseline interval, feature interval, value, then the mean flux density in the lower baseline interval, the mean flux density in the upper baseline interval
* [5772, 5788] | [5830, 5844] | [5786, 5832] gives 0.00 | 14.7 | 15.7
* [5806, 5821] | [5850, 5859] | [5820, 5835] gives -0.10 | 14.9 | 13.7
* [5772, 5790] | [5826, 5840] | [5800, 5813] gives 0.03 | 14.7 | 15.8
